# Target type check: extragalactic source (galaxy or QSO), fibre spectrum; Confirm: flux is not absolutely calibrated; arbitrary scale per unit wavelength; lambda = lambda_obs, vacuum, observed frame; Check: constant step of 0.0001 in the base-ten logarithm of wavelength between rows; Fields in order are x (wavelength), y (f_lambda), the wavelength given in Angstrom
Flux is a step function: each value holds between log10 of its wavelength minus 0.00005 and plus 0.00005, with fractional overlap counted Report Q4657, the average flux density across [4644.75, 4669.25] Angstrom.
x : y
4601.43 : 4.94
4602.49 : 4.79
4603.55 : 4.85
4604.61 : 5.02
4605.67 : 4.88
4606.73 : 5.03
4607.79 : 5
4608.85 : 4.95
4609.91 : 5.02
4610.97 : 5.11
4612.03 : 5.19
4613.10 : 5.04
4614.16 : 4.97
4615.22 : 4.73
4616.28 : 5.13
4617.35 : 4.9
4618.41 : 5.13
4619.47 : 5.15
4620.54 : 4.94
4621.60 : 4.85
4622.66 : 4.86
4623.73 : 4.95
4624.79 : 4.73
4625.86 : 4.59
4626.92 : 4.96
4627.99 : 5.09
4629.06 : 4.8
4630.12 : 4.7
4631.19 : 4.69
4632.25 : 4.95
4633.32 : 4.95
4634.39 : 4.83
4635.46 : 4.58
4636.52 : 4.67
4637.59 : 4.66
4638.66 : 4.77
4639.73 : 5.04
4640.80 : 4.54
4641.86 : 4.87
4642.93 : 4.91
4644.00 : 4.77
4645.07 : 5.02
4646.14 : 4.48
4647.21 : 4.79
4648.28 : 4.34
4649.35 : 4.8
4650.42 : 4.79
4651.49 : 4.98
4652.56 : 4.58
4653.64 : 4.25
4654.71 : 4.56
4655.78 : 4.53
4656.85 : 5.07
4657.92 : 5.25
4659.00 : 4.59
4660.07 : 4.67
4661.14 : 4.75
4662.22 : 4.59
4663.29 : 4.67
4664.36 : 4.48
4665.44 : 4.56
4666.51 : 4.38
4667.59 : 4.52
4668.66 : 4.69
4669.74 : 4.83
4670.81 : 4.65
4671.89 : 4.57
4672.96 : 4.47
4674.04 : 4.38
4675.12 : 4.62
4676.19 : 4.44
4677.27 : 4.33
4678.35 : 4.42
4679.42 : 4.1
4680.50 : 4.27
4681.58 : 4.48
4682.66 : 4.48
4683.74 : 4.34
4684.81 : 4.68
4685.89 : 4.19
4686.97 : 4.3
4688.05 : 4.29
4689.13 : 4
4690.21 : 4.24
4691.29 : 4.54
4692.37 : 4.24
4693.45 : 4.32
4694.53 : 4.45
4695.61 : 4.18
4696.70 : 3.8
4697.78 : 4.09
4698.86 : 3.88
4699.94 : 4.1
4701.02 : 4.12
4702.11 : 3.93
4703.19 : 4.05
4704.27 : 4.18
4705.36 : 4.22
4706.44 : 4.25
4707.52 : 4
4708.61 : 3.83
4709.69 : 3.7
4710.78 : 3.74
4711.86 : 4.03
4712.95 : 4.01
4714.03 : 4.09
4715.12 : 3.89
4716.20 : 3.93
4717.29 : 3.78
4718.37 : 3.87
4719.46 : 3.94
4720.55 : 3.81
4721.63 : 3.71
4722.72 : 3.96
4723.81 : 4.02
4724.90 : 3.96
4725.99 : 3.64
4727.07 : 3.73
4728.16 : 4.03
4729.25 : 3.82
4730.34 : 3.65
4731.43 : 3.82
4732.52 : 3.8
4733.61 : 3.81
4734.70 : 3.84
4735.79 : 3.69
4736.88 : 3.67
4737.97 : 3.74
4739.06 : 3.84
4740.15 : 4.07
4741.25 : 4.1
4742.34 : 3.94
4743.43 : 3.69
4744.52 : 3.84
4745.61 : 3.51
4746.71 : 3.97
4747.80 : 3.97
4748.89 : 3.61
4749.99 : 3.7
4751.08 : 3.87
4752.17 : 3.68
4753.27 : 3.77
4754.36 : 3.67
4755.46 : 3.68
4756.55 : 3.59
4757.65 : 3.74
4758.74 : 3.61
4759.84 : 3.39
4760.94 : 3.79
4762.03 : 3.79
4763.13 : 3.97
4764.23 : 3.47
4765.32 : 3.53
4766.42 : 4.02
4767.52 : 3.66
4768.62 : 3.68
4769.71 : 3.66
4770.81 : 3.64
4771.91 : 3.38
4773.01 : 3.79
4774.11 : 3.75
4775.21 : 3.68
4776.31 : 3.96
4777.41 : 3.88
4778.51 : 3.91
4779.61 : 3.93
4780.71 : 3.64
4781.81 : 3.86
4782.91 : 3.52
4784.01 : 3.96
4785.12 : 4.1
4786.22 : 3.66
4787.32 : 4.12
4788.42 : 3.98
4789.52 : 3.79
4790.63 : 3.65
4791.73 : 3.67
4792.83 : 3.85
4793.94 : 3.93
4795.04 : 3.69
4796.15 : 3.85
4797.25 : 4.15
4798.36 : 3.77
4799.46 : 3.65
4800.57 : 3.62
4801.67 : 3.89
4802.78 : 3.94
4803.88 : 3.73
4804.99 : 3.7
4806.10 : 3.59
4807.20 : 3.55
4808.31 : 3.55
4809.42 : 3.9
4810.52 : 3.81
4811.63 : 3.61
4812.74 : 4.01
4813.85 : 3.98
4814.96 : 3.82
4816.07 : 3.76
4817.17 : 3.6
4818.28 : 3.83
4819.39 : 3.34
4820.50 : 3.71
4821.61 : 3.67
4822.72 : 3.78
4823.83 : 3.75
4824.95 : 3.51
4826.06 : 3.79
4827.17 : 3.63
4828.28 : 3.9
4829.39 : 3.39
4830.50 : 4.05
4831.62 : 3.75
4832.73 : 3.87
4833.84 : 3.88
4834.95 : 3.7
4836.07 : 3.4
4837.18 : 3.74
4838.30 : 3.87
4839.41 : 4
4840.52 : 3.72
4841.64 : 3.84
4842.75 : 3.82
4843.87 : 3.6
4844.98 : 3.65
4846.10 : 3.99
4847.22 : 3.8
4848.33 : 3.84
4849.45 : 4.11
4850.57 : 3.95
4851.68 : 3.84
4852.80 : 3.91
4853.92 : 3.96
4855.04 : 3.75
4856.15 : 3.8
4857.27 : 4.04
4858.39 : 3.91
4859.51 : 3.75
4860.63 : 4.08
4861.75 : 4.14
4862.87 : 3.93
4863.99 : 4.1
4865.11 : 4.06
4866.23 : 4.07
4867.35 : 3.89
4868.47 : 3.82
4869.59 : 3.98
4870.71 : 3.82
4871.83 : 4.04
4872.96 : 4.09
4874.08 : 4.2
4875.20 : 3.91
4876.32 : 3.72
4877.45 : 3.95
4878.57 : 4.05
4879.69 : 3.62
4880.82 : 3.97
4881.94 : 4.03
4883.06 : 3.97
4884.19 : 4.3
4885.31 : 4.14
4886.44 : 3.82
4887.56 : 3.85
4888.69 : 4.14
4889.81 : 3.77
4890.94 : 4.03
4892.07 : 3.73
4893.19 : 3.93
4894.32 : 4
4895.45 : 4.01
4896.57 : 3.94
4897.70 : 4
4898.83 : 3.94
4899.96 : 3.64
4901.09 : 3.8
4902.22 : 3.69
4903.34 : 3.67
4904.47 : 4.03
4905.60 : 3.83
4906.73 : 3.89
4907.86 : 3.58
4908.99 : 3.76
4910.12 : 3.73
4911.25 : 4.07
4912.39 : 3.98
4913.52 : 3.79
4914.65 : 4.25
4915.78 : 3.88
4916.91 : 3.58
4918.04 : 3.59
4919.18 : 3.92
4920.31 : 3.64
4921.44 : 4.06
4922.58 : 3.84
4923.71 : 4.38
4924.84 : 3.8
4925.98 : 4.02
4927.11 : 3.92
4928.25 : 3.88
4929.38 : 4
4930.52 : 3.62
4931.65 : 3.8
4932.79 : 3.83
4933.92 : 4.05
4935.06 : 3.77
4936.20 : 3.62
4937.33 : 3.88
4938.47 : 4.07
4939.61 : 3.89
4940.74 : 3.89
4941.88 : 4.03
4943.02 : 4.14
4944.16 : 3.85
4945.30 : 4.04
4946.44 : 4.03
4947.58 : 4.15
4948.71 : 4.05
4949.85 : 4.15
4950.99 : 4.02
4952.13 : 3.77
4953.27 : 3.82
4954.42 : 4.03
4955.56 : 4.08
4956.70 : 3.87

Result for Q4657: 4.66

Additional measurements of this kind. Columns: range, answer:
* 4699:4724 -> 3.96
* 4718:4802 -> 3.79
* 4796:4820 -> 3.76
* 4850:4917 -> 3.92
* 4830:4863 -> 3.85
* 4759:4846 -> 3.76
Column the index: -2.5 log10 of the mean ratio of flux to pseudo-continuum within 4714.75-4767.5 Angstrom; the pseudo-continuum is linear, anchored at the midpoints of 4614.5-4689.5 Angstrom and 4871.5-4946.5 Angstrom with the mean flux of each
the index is 0.16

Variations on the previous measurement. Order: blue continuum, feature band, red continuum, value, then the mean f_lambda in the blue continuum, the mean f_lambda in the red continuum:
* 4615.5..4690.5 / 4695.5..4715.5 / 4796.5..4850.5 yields 0.100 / 4.66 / 3.76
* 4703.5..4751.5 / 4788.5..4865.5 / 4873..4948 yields 0.026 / 3.87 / 3.91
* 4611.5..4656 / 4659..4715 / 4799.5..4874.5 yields 0.064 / 4.81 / 3.82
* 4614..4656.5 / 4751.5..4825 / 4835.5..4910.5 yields 0.127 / 4.8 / 3.9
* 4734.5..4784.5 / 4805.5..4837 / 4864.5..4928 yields 0.030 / 3.75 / 3.91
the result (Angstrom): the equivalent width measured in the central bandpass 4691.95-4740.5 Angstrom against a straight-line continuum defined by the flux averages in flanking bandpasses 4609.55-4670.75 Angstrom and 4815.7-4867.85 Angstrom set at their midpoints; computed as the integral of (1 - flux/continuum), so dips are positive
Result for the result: 5.4 Angstrom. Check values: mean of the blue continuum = 4.79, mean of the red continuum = 3.82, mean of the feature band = 3.94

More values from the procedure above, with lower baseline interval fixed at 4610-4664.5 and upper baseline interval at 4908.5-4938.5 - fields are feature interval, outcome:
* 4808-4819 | 1.2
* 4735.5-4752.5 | 2.5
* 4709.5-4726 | 2.4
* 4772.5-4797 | 2.8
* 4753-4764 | 1.8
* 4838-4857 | 1.3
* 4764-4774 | 1.7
